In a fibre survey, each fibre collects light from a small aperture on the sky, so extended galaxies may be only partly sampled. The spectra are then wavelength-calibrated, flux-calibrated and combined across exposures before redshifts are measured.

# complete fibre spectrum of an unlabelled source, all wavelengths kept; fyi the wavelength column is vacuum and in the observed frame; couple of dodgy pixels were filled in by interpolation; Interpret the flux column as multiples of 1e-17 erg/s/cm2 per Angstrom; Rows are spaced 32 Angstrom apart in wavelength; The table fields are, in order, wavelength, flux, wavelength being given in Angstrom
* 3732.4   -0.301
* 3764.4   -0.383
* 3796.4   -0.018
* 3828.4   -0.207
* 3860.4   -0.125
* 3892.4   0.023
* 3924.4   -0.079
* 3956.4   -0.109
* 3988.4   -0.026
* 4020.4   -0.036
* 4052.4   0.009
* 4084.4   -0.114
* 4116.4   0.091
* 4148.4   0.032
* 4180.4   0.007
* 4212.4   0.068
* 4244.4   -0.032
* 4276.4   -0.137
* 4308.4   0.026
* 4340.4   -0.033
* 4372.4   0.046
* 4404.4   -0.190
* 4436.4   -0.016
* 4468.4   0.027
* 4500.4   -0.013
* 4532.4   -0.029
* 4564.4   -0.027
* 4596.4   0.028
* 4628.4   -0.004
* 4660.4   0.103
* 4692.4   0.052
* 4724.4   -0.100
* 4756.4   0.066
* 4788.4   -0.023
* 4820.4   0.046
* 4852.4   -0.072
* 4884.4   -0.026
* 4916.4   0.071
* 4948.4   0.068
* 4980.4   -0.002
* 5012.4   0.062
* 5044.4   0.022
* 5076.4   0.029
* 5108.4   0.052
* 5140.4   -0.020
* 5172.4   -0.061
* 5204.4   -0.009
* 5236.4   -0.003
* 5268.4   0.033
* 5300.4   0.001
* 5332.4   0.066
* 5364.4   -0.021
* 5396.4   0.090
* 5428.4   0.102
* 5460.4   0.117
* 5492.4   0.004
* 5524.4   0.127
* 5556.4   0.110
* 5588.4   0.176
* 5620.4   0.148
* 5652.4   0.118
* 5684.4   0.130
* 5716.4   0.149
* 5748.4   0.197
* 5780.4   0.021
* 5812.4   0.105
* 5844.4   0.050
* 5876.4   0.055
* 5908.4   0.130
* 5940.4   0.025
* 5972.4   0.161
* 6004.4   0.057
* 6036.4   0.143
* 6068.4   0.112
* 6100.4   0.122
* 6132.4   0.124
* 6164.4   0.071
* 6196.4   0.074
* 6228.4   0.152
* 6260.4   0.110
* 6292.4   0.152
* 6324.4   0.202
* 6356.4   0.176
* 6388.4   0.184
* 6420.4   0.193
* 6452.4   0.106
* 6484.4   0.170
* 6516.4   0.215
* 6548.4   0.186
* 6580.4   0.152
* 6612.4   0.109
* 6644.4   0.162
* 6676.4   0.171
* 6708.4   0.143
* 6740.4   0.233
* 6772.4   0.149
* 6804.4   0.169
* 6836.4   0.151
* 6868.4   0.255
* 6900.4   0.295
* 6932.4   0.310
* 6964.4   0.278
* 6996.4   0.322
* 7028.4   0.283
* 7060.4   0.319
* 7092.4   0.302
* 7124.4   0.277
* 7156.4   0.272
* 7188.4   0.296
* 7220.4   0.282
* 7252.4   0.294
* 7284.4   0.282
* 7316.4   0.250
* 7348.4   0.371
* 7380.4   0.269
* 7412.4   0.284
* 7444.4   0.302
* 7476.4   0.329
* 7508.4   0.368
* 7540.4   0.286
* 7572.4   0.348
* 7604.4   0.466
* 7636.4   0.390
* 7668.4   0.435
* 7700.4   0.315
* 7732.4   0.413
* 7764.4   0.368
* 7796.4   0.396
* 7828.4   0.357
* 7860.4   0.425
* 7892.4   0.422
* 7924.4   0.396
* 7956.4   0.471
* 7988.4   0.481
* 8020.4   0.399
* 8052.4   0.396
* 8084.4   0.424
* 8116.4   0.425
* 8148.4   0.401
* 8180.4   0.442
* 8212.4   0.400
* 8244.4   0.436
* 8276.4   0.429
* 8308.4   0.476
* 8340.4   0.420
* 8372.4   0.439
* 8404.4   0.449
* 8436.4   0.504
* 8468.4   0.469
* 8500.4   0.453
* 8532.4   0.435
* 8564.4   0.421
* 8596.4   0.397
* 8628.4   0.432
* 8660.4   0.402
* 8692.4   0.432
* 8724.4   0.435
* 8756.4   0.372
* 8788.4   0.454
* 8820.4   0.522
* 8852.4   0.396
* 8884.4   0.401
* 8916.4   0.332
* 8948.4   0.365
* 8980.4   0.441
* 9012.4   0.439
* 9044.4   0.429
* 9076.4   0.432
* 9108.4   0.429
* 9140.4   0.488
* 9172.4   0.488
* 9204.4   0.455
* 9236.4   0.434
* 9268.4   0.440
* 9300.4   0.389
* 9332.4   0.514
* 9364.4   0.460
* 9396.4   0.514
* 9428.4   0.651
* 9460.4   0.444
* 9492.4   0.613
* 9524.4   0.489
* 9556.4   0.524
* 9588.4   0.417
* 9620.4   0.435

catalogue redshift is 0.73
